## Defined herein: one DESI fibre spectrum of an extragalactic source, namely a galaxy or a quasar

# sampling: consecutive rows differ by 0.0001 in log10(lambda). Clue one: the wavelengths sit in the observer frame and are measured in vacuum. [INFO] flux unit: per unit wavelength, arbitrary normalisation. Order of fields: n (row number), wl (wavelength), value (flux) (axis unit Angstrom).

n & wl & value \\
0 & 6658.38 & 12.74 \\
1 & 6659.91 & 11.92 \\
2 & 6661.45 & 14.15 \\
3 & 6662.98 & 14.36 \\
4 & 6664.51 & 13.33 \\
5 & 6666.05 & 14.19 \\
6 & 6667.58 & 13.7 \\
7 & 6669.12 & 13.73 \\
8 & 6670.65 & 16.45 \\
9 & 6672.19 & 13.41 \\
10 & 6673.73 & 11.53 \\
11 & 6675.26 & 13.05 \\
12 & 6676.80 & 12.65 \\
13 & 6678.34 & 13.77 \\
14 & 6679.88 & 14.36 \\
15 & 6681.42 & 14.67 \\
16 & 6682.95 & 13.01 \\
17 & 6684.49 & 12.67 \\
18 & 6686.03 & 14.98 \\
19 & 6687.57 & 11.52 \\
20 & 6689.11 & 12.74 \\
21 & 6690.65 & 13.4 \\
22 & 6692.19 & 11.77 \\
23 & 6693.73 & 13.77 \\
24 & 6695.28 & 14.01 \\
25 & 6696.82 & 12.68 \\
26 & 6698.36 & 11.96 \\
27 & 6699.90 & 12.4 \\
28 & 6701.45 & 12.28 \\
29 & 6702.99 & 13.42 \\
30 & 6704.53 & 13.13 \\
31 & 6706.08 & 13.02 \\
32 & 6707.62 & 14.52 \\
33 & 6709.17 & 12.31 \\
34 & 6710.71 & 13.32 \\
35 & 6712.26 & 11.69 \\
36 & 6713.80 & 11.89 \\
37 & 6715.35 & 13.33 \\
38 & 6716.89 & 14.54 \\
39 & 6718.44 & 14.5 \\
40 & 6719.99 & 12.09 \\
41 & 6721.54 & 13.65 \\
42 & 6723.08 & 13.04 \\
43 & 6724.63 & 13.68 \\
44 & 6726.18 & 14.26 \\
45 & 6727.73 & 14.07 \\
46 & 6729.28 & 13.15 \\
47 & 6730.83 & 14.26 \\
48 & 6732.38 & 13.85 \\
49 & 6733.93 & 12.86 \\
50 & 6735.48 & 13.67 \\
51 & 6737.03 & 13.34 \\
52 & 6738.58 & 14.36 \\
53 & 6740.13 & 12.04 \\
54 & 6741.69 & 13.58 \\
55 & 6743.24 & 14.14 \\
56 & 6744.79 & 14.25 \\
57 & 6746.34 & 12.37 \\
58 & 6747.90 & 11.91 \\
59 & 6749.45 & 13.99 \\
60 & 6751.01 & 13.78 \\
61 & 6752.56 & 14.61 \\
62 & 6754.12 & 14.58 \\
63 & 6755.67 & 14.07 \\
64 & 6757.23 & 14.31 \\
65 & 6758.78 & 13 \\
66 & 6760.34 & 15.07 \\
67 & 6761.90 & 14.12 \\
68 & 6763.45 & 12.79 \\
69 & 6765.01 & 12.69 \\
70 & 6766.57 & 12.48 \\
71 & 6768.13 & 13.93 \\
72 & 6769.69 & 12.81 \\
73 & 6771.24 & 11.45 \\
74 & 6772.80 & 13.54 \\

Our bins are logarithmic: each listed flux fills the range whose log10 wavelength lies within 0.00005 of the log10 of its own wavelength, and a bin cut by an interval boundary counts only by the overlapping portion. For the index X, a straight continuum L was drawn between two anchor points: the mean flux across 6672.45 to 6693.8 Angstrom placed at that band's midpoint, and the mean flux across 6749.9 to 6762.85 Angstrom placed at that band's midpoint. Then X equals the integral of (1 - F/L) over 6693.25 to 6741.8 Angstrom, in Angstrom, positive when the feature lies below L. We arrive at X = 1.2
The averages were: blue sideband 13.1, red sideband 14.2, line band 13.3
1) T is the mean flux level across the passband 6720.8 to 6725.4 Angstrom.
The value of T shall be 13.5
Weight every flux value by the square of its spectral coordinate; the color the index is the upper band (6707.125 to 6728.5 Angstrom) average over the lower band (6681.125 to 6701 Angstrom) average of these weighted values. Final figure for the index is 1.0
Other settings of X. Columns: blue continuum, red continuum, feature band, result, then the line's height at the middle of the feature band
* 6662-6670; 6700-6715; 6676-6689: 0.1 Angstrom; 13.5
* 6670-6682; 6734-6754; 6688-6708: 1.0 Angstrom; 13.6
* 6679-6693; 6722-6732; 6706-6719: 0.3 Angstrom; 13.6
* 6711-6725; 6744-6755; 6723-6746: -0.4 Angstrom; 13.4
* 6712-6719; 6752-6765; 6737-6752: 0.4 Angstrom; 13.7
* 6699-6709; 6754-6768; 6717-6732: -0.5 Angstrom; 13.3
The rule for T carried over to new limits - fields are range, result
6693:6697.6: 13.5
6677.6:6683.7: 14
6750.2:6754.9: 14.3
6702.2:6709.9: 13.3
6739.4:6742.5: 12.8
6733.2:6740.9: 13.3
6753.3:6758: 14.3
